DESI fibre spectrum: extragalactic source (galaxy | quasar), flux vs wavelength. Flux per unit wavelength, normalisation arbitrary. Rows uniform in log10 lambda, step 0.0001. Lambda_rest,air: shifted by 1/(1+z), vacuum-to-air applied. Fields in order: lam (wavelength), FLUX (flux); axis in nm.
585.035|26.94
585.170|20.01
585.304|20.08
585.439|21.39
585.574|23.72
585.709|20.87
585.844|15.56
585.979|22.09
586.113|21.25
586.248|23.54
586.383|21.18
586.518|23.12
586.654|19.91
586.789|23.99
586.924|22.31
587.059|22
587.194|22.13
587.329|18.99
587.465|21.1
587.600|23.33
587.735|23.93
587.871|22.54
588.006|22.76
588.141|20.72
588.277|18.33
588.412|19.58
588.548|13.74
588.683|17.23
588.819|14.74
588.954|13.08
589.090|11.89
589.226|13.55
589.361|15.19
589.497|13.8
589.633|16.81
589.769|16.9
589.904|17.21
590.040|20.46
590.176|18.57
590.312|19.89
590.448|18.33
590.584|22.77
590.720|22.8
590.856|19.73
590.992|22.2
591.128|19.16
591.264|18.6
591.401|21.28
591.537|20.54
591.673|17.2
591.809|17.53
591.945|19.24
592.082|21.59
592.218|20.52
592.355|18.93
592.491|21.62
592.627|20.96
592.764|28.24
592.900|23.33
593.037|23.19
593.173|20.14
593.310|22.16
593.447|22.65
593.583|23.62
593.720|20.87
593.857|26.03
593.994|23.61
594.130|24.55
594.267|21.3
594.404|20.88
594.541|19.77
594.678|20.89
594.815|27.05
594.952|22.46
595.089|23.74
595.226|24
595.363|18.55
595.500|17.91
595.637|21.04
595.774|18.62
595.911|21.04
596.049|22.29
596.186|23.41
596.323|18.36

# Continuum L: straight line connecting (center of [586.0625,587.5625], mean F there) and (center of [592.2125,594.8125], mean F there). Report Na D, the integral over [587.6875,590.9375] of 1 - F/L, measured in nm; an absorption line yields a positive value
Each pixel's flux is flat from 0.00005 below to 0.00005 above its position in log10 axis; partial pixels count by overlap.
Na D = 0.58 nm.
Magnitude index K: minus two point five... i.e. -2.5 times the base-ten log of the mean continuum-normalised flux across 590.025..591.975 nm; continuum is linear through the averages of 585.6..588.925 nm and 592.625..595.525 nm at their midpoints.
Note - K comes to 0.095 mag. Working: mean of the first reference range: 20.6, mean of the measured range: 19.9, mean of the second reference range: 22.6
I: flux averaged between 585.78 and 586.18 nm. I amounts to 19.7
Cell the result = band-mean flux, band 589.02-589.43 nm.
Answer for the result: 13.5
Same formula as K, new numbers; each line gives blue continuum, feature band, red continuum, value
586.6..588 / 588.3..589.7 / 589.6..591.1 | 0.35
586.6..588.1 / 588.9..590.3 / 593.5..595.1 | 0.37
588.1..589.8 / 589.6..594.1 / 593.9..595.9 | -0.12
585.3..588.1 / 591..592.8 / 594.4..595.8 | 0.06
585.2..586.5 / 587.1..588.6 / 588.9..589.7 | -0.21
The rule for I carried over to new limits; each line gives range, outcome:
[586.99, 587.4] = 21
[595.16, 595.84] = 20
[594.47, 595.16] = 22.8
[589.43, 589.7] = 15.3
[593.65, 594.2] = 23.7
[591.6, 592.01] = 18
